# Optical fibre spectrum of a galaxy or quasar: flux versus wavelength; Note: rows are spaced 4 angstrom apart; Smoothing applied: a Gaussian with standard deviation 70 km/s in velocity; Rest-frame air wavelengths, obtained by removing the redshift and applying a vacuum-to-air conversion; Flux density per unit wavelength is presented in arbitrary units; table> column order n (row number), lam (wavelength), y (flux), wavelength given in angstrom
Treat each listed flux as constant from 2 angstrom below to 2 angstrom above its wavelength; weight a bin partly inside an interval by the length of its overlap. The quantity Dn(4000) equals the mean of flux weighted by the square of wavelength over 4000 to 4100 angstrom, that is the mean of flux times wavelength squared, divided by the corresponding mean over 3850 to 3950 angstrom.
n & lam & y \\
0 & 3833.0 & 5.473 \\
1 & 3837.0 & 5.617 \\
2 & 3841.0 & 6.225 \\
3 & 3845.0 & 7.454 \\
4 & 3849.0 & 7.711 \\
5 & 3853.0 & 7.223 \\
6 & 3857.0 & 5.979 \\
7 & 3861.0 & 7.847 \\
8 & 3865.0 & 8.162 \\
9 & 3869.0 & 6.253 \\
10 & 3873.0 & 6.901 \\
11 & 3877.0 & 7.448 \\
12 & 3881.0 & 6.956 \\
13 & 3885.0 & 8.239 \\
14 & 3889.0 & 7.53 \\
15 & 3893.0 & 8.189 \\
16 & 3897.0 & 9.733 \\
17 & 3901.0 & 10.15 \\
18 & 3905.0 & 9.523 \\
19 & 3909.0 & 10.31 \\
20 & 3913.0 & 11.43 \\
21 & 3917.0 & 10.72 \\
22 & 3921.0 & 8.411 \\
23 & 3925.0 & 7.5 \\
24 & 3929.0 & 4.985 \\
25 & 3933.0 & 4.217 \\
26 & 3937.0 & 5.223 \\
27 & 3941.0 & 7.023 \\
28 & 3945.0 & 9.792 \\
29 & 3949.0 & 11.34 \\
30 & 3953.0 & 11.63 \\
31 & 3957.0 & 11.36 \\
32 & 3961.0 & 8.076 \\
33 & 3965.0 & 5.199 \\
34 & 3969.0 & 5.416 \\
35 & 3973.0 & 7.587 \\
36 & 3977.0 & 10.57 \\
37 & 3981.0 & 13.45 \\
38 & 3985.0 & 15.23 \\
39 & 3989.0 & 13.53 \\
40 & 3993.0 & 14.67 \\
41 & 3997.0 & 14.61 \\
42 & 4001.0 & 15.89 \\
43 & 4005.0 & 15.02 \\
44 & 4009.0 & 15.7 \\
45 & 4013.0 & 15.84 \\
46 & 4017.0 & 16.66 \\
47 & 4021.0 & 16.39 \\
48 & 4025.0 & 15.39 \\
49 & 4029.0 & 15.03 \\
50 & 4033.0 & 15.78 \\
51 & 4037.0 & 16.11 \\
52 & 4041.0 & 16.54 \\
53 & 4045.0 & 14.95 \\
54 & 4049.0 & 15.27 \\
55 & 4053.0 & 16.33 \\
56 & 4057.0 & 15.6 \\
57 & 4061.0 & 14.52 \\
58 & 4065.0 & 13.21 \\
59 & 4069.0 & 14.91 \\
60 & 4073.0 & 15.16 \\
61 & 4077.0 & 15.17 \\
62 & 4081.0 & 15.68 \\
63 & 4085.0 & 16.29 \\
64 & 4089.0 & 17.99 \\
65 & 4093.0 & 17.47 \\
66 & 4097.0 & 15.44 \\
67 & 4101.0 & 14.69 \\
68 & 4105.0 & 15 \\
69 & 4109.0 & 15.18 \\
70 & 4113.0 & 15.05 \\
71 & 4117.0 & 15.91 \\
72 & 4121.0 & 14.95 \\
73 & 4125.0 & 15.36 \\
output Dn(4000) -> 2.11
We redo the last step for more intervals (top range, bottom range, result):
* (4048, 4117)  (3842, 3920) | 2.07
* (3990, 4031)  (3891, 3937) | 1.91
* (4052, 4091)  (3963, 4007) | 1.35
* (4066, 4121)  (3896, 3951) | 1.98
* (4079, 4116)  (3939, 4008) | 1.49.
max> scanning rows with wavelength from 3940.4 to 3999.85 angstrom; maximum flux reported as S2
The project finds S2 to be 15.23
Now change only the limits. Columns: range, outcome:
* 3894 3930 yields 11.43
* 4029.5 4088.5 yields 16.54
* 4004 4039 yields 16.66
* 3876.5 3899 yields 9.733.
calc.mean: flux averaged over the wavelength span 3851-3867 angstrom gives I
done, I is 7.3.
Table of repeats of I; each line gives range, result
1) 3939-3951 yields 9.38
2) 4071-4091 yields 16.1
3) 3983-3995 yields 14.5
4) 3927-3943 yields 5.36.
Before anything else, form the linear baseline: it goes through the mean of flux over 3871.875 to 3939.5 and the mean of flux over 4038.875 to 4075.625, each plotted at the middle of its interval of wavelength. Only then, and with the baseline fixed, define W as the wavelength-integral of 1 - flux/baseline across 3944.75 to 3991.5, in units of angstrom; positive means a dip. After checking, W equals 3.0 angstrom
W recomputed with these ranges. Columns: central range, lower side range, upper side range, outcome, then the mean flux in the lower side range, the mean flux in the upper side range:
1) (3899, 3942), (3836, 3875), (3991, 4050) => 8.5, 6.97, 15.6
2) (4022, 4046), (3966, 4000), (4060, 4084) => -3.8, 11.8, 14.8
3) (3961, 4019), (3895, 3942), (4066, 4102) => -4.7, 8.3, 15.8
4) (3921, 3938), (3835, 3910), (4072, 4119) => 6.8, 7.73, 15.8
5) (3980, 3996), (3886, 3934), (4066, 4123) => -3.7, 8.64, 15.6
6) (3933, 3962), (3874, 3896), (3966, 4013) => 5.2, 7.73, 12.8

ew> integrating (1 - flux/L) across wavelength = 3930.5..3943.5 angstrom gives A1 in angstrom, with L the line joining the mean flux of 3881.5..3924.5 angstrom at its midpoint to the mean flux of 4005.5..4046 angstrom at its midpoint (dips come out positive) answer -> 6.4 angstrom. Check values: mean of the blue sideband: 9.27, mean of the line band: 5.63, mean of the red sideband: 15.8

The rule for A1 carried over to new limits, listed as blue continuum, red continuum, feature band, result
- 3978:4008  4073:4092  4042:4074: 1.5 angstrom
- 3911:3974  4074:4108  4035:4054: -3.3 angstrom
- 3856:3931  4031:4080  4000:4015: -2.7 angstrom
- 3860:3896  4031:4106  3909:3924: -1.4 angstrom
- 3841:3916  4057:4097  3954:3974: 6.3 angstrom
